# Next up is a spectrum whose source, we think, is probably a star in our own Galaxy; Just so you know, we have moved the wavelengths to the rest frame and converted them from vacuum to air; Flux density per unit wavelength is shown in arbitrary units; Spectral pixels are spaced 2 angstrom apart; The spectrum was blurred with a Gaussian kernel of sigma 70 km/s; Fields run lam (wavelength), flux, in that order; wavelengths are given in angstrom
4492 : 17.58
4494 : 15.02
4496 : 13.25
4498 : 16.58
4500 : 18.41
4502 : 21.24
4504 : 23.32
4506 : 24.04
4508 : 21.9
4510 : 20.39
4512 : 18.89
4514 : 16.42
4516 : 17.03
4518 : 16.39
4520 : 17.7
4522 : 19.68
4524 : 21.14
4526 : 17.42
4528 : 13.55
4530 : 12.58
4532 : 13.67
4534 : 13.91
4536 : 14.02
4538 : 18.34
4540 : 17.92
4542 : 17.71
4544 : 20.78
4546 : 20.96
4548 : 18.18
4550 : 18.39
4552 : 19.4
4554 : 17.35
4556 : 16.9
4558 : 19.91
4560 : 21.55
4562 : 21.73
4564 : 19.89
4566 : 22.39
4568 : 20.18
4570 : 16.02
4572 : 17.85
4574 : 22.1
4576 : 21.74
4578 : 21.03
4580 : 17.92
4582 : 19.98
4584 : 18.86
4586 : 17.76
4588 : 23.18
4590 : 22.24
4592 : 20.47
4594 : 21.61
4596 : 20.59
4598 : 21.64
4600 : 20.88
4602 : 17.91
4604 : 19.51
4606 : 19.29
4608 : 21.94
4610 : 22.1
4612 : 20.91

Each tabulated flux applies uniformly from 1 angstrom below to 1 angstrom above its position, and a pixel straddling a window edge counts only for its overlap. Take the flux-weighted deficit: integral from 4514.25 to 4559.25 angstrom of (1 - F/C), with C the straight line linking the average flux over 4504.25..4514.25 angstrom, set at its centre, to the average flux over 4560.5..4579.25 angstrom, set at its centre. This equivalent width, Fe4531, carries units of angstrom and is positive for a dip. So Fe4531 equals 7.0 angstrom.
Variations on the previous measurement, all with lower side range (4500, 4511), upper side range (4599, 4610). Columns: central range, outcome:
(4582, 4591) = 0.0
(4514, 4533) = 4.4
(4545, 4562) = 1.4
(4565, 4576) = 0.4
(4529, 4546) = 3.9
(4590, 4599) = -0.4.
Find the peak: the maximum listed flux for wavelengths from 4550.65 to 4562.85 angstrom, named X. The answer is 21.73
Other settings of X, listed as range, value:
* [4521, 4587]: 22.39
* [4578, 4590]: 23.18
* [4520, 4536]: 21.14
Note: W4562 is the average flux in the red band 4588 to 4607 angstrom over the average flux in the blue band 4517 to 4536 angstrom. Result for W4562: 1.28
